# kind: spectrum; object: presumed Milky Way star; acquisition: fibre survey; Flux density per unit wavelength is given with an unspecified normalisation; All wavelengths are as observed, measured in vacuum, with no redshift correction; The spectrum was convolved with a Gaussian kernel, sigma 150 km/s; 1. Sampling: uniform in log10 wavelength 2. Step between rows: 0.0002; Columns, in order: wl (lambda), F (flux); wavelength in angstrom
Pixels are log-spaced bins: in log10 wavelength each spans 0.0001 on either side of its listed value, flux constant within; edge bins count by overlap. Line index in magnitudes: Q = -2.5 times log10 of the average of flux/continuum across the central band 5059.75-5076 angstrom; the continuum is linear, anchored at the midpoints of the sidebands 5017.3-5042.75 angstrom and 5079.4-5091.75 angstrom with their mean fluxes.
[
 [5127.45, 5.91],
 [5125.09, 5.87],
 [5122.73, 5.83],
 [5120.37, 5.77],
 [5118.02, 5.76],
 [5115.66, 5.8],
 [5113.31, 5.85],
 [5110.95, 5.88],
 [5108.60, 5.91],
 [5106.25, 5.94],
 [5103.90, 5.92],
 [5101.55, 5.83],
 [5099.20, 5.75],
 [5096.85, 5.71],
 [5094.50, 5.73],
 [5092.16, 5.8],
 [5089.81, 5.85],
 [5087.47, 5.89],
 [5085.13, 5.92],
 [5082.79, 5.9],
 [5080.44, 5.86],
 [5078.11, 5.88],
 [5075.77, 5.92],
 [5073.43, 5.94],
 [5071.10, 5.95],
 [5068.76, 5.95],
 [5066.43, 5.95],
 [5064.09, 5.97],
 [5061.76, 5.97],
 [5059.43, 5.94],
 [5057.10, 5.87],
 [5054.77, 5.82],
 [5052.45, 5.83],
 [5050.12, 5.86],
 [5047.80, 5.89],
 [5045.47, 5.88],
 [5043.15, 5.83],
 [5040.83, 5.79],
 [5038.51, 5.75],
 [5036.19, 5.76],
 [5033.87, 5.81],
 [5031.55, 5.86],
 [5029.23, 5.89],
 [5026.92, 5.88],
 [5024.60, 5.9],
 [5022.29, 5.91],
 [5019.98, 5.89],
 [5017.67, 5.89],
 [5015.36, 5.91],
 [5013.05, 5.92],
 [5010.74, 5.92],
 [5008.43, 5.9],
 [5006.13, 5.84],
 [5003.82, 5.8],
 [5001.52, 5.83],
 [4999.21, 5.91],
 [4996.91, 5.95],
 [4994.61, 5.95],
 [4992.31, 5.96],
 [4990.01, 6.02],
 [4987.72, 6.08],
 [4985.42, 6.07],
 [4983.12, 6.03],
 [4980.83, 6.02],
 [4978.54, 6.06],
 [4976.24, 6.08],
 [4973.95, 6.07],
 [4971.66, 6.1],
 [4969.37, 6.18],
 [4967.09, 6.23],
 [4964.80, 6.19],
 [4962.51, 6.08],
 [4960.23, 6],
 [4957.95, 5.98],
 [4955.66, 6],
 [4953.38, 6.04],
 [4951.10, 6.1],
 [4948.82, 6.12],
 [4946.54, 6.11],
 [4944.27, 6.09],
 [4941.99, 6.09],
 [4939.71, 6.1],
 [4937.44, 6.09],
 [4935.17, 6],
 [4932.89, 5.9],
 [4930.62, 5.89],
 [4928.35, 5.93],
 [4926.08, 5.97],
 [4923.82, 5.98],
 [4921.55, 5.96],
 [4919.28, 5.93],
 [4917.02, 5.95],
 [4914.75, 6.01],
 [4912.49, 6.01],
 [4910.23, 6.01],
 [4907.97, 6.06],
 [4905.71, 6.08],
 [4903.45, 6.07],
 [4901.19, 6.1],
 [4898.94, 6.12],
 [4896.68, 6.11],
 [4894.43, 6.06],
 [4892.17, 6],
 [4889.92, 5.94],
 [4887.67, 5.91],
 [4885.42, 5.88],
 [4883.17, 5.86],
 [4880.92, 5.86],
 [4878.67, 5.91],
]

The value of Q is -0.02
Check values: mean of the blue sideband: 5.85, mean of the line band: 5.95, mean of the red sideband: 5.88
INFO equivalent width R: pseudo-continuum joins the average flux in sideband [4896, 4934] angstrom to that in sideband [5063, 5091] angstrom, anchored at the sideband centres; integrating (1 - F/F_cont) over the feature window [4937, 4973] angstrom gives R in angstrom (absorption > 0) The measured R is -0.7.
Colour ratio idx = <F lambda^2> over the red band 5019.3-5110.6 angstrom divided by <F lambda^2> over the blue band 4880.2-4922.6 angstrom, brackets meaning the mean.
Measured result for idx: 1.05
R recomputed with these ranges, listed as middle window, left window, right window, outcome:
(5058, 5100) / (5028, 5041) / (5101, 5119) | -0.3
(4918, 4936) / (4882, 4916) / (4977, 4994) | 0.2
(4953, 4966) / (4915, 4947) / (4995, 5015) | -0.2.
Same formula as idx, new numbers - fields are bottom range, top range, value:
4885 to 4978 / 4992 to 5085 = 1.02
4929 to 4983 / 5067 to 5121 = 1.02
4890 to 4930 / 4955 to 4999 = 1.03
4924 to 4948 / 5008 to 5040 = 1.01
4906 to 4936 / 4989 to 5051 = 1.02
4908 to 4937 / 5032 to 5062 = 1.03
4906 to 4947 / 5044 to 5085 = 1.04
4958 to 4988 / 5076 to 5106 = 1.01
